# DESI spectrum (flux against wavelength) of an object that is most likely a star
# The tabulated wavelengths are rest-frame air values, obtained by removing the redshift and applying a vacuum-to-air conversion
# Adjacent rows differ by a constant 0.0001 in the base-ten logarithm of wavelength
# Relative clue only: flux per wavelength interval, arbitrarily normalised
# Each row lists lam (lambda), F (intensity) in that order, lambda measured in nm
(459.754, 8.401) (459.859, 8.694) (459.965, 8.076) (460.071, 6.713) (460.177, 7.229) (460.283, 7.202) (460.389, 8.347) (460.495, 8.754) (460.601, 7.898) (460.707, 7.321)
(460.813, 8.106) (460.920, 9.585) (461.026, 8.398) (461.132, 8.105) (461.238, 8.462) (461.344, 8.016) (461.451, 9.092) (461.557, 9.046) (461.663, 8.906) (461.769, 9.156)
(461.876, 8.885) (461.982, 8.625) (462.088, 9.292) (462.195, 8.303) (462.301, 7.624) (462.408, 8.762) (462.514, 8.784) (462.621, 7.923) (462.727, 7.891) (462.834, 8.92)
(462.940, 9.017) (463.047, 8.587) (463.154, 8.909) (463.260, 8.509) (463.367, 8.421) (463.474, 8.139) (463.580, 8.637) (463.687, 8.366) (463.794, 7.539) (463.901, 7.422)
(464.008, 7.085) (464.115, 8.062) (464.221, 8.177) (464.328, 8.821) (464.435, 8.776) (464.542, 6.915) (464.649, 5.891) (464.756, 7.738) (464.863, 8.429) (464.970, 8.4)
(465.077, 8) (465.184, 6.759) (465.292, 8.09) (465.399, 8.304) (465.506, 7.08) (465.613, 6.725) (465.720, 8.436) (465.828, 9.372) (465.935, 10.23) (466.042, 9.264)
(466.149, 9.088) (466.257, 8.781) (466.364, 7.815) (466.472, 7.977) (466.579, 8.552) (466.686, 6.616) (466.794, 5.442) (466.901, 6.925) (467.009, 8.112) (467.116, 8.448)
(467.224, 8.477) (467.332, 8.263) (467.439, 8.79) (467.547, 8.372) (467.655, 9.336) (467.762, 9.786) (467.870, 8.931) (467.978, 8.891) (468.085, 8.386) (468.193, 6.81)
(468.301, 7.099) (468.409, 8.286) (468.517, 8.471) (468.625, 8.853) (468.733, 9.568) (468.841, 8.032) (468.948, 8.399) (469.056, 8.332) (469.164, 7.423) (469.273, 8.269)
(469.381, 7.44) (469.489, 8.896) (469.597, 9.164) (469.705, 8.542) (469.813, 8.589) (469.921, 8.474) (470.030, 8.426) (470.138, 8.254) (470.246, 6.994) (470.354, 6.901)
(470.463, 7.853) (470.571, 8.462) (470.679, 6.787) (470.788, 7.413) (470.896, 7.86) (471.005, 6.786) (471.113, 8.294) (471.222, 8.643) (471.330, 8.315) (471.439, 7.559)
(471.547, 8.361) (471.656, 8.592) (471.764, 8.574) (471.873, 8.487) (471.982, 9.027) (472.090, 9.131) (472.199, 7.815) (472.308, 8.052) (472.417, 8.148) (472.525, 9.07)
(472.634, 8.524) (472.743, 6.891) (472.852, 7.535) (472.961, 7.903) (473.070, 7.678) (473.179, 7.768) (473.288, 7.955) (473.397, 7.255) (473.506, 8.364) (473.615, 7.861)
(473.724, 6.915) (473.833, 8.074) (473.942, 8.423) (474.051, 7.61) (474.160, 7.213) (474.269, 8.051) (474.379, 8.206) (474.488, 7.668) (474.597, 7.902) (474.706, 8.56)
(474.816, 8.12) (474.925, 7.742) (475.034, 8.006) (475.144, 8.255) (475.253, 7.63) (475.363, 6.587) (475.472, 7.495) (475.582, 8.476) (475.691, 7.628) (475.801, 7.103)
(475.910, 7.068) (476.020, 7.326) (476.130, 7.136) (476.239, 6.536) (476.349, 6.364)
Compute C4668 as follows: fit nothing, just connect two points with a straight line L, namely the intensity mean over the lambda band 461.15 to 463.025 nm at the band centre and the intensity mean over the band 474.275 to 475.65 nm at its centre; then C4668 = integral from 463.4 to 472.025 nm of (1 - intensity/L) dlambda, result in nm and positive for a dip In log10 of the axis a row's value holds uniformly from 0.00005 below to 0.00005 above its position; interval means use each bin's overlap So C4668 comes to 0.181 nm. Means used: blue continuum 8.62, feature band 8.12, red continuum 7.89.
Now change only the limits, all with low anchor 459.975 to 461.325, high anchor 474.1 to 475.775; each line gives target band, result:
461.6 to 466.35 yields -0.194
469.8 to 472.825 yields -0.077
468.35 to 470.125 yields -0.122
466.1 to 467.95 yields -0.070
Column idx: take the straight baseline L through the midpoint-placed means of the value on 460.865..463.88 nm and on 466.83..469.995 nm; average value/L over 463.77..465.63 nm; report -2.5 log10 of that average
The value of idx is 0.11 mag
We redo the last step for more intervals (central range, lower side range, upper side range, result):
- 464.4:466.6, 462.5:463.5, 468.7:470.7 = 0.03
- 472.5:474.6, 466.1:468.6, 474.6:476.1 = 0.00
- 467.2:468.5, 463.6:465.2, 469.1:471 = -0.07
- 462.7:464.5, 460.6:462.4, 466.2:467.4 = -0.01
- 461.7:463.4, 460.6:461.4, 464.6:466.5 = -0.05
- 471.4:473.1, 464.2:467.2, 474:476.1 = -0.06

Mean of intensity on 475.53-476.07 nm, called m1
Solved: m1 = 7.52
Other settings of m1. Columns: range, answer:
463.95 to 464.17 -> 7.6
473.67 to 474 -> 7.81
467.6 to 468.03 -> 9.23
